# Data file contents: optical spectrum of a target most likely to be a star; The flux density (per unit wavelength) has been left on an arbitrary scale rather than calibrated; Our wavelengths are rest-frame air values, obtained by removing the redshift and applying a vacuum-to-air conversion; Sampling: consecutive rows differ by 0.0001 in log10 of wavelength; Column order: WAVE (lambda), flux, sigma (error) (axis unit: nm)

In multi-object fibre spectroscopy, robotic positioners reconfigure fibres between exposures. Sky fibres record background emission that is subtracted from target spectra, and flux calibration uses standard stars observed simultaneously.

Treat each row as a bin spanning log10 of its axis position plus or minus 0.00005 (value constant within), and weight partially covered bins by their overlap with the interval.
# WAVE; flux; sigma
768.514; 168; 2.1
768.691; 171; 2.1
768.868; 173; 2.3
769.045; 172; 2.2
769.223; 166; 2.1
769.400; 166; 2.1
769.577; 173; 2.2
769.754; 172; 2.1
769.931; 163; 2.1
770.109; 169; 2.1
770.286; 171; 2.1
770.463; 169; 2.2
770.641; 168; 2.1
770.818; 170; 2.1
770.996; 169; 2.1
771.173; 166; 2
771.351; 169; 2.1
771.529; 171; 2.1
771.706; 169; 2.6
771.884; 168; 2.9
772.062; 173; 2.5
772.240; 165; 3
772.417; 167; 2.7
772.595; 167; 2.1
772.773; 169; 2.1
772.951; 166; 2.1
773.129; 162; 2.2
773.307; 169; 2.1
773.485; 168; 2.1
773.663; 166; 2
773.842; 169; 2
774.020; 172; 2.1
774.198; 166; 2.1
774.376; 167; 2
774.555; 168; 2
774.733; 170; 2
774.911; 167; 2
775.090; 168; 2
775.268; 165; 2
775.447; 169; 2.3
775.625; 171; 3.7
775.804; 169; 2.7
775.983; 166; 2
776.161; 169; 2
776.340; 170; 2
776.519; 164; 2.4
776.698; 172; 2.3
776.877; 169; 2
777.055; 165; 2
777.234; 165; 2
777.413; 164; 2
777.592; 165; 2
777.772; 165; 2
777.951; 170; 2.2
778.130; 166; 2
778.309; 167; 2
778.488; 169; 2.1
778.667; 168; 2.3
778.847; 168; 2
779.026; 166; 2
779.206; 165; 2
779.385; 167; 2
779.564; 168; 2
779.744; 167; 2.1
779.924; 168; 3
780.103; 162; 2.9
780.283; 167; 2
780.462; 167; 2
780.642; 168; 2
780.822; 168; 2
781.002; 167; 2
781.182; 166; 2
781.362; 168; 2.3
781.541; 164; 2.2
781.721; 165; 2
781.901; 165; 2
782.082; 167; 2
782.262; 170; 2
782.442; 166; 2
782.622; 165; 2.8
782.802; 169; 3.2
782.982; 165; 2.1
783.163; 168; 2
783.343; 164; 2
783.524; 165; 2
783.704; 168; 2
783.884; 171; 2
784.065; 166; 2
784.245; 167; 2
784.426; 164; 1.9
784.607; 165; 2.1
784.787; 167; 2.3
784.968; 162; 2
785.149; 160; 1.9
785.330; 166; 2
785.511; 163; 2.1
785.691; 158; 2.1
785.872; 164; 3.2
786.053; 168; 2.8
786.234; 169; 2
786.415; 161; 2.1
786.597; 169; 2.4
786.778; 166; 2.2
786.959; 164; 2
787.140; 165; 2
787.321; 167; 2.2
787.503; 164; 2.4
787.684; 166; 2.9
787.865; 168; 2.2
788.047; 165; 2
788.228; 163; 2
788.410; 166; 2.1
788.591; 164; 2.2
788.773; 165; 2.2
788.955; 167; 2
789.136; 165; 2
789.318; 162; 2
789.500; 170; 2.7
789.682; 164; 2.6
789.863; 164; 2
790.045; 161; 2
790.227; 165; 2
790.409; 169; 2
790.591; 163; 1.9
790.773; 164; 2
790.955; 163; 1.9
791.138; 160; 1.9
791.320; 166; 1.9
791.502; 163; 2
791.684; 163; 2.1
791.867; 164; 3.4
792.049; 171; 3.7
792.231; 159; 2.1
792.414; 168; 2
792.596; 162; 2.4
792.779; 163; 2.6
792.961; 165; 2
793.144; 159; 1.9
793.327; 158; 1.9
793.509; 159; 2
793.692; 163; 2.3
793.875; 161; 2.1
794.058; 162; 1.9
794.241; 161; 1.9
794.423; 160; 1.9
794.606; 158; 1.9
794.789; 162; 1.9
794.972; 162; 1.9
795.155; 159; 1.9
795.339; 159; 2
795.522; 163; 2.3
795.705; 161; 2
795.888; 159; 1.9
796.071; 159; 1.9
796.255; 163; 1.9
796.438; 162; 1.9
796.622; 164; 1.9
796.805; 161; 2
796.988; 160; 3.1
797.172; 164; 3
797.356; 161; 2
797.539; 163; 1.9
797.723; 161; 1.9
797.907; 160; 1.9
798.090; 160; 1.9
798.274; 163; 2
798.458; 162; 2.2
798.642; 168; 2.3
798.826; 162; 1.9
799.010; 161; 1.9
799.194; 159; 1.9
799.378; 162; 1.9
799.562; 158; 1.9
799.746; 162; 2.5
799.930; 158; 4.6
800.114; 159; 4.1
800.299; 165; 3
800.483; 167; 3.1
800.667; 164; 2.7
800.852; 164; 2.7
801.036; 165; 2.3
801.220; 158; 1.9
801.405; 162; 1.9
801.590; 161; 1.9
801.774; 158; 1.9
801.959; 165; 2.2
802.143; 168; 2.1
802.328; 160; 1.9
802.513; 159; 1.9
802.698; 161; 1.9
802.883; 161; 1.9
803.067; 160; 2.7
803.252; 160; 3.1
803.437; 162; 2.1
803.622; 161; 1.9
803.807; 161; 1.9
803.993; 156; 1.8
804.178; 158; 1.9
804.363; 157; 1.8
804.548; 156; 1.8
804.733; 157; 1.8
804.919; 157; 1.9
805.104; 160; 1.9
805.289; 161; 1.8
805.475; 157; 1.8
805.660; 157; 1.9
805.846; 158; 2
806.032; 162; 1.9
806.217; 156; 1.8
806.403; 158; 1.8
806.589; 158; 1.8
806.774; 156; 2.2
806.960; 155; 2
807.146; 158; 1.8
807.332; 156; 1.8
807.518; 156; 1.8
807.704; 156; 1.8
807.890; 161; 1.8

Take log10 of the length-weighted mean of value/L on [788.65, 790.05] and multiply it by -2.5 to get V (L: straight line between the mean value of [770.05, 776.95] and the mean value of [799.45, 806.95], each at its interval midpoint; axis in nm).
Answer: -0.007 mag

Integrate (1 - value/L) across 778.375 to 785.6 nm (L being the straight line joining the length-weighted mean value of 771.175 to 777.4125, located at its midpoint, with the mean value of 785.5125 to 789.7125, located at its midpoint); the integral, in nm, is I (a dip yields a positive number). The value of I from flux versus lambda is 0.00 nm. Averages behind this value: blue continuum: 168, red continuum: 165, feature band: 166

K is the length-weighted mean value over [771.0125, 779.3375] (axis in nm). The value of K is 168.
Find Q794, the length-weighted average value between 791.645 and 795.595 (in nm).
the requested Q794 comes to 162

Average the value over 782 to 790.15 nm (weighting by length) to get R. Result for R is 165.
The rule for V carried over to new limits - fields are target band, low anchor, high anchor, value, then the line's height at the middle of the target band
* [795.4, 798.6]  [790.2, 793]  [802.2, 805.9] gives 0.00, 162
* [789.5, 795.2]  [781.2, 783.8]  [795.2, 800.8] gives 0.00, 163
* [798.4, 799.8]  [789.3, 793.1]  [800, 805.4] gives 0.00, 162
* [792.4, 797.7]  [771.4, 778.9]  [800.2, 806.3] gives 0.01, 163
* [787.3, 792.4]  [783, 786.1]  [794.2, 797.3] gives -0.01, 163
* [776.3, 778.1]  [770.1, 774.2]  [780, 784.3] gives 0.00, 167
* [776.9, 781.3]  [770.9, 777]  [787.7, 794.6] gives 0.00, 167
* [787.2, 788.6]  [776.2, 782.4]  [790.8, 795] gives -0.01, 164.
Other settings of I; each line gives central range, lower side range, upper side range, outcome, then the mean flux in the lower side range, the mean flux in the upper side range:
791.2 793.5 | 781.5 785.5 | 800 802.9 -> 0.012 nm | 166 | 162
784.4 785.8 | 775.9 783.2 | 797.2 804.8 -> 0.019 nm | 167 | 161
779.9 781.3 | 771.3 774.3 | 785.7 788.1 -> 0.000 nm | 168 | 166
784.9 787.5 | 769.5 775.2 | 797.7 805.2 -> 0.006 nm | 168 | 161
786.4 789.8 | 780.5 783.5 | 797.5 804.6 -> -0.012 nm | 166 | 161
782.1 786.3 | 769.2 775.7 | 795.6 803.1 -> -0.007 nm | 168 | 162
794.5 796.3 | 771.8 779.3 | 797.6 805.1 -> 0.022 nm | 167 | 161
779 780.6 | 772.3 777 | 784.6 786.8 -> -0.001 nm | 168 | 164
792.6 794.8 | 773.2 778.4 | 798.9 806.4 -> 0.025 nm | 168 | 160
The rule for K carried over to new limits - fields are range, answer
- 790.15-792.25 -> 164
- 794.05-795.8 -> 161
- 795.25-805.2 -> 161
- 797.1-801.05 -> 162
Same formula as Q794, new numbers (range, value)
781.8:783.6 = 166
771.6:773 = 168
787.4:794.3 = 164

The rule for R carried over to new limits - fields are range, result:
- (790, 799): 162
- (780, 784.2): 167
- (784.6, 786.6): 164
